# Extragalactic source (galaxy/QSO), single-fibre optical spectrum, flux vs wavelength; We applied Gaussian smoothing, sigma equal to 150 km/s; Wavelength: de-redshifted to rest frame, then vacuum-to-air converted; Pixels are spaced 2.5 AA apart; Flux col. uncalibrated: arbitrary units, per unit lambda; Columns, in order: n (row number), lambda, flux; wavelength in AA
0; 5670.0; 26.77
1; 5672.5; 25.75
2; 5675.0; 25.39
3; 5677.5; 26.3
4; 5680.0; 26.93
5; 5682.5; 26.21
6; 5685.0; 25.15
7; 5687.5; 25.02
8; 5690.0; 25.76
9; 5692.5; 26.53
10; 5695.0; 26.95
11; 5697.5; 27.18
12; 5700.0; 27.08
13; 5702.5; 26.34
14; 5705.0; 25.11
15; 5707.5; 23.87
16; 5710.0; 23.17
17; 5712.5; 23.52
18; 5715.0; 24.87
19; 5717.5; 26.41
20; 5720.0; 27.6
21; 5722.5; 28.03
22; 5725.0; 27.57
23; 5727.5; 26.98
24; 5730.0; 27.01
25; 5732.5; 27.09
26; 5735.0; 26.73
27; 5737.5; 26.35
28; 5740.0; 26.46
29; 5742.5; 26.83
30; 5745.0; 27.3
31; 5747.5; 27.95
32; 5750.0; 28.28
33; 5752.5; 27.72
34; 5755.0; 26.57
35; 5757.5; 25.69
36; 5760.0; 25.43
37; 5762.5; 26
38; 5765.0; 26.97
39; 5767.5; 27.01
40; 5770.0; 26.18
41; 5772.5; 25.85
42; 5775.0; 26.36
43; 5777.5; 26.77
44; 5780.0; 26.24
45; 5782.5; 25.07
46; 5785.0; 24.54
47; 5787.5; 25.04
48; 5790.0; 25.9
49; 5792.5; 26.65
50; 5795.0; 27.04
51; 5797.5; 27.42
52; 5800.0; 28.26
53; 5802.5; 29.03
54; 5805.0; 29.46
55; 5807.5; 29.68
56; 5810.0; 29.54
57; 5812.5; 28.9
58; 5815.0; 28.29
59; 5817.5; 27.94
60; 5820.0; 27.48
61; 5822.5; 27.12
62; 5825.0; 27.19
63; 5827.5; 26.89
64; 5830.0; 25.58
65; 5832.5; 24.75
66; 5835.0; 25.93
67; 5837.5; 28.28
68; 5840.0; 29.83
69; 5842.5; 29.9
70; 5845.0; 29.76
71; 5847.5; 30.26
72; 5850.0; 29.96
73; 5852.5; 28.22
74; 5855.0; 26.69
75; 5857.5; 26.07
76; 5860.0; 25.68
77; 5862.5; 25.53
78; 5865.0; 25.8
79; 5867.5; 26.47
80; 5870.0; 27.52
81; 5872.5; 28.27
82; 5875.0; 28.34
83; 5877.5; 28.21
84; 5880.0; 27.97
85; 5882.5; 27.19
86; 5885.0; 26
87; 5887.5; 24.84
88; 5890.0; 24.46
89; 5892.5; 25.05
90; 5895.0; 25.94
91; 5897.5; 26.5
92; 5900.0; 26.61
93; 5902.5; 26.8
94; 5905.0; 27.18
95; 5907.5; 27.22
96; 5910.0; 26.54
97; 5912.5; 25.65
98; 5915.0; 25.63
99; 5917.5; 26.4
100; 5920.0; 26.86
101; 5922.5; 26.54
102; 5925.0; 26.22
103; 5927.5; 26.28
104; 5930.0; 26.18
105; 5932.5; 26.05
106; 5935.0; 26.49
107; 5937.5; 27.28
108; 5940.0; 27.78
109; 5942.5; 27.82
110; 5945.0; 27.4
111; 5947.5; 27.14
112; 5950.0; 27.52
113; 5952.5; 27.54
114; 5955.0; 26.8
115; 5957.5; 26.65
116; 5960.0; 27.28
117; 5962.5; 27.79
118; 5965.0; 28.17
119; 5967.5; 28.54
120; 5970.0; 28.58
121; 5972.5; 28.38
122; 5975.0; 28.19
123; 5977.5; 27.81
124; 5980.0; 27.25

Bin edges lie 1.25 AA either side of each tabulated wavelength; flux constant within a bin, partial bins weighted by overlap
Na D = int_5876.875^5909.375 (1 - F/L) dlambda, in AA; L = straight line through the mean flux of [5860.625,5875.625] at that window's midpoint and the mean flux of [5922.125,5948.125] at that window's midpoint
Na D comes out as 0.53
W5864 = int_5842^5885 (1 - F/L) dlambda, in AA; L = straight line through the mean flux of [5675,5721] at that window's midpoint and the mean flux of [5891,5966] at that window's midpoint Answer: -1.9 AA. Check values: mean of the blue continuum 25.8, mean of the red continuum 26.8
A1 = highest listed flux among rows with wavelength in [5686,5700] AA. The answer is 27.18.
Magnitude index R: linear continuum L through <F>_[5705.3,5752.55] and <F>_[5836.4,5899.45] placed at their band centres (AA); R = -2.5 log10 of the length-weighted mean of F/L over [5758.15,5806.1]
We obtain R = 0.01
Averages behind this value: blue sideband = 26.5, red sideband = 27.3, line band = 26.6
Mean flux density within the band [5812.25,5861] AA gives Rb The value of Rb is 27.7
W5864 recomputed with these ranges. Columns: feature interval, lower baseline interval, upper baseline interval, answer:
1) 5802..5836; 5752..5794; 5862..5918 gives -1.8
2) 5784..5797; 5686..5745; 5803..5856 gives 0.7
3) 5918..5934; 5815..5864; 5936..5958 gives 0.6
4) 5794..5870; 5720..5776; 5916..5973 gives -2.2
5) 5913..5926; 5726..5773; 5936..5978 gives 0.6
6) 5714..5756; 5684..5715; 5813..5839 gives -1.9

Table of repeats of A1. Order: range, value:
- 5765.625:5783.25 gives 27.01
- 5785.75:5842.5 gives 29.9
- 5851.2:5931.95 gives 28.34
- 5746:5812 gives 29.68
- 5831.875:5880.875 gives 30.26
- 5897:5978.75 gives 28.58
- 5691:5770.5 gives 28.28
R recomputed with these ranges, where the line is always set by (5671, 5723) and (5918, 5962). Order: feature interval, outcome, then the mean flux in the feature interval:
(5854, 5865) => 0.026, 26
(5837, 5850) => -0.124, 29.7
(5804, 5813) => -0.120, 29.4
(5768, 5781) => -0.006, 26.3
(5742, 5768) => -0.032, 26.9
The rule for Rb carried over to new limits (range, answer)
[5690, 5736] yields 26.2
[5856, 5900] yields 26.5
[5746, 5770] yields 26.8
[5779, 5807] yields 26.9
